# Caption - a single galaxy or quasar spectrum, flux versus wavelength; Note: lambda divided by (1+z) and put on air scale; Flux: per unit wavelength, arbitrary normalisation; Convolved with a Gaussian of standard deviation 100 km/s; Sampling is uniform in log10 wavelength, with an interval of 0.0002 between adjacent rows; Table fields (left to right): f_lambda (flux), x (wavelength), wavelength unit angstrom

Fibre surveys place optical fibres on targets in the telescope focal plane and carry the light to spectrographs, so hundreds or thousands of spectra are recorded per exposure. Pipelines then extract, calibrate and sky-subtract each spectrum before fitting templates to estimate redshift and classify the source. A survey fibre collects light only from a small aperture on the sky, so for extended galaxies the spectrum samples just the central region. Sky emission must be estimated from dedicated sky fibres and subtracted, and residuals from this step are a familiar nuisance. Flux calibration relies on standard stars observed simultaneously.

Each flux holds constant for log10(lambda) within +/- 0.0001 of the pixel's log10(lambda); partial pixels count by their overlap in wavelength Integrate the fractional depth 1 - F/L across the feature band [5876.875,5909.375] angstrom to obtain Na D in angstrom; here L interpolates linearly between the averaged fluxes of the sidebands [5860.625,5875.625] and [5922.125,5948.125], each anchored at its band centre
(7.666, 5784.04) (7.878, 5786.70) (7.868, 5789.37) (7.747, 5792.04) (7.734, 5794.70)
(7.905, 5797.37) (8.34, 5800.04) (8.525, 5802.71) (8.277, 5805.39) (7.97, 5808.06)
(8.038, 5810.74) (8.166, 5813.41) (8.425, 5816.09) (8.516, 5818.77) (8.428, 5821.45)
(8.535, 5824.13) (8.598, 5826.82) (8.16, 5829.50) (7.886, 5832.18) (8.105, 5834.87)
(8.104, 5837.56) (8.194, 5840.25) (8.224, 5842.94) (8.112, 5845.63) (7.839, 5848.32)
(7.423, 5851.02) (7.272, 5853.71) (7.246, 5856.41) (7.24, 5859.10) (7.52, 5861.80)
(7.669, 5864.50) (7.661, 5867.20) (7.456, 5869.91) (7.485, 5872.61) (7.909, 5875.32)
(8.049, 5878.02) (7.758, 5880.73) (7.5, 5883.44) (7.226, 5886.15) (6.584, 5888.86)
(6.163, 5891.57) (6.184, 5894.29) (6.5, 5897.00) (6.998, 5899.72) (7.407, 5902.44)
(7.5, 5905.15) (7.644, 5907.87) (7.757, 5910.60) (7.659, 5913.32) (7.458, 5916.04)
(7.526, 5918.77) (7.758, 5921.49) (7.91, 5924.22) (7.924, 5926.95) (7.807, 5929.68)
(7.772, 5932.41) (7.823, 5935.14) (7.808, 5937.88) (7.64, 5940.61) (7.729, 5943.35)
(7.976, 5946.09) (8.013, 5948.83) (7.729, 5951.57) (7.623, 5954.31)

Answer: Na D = 2.35 angstrom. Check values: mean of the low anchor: 7.59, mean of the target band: 7.12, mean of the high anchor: 7.82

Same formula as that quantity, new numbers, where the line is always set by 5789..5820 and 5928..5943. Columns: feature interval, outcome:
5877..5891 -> 1.0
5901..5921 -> 0.7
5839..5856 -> 0.4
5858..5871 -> 0.7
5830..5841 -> 0.0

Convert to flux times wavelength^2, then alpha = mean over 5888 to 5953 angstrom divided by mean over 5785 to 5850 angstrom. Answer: 1.0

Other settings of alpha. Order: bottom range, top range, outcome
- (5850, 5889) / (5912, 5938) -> 1.05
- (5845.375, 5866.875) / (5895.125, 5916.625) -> 0.99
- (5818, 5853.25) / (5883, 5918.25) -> 0.90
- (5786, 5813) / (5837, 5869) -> 0.98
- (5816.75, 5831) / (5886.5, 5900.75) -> 0.79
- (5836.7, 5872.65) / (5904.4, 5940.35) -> 1.03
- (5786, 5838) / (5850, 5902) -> 0.91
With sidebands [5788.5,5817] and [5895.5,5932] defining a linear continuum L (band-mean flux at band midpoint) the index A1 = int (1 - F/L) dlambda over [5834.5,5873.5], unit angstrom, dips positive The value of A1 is 0.68 angstrom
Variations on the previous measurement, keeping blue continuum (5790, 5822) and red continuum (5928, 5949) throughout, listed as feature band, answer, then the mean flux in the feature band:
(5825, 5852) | 0.0 angstrom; 8.08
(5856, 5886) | 1.5 angstrom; 7.59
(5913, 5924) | 0.3 angstrom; 7.63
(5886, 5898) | 2.2 angstrom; 6.46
